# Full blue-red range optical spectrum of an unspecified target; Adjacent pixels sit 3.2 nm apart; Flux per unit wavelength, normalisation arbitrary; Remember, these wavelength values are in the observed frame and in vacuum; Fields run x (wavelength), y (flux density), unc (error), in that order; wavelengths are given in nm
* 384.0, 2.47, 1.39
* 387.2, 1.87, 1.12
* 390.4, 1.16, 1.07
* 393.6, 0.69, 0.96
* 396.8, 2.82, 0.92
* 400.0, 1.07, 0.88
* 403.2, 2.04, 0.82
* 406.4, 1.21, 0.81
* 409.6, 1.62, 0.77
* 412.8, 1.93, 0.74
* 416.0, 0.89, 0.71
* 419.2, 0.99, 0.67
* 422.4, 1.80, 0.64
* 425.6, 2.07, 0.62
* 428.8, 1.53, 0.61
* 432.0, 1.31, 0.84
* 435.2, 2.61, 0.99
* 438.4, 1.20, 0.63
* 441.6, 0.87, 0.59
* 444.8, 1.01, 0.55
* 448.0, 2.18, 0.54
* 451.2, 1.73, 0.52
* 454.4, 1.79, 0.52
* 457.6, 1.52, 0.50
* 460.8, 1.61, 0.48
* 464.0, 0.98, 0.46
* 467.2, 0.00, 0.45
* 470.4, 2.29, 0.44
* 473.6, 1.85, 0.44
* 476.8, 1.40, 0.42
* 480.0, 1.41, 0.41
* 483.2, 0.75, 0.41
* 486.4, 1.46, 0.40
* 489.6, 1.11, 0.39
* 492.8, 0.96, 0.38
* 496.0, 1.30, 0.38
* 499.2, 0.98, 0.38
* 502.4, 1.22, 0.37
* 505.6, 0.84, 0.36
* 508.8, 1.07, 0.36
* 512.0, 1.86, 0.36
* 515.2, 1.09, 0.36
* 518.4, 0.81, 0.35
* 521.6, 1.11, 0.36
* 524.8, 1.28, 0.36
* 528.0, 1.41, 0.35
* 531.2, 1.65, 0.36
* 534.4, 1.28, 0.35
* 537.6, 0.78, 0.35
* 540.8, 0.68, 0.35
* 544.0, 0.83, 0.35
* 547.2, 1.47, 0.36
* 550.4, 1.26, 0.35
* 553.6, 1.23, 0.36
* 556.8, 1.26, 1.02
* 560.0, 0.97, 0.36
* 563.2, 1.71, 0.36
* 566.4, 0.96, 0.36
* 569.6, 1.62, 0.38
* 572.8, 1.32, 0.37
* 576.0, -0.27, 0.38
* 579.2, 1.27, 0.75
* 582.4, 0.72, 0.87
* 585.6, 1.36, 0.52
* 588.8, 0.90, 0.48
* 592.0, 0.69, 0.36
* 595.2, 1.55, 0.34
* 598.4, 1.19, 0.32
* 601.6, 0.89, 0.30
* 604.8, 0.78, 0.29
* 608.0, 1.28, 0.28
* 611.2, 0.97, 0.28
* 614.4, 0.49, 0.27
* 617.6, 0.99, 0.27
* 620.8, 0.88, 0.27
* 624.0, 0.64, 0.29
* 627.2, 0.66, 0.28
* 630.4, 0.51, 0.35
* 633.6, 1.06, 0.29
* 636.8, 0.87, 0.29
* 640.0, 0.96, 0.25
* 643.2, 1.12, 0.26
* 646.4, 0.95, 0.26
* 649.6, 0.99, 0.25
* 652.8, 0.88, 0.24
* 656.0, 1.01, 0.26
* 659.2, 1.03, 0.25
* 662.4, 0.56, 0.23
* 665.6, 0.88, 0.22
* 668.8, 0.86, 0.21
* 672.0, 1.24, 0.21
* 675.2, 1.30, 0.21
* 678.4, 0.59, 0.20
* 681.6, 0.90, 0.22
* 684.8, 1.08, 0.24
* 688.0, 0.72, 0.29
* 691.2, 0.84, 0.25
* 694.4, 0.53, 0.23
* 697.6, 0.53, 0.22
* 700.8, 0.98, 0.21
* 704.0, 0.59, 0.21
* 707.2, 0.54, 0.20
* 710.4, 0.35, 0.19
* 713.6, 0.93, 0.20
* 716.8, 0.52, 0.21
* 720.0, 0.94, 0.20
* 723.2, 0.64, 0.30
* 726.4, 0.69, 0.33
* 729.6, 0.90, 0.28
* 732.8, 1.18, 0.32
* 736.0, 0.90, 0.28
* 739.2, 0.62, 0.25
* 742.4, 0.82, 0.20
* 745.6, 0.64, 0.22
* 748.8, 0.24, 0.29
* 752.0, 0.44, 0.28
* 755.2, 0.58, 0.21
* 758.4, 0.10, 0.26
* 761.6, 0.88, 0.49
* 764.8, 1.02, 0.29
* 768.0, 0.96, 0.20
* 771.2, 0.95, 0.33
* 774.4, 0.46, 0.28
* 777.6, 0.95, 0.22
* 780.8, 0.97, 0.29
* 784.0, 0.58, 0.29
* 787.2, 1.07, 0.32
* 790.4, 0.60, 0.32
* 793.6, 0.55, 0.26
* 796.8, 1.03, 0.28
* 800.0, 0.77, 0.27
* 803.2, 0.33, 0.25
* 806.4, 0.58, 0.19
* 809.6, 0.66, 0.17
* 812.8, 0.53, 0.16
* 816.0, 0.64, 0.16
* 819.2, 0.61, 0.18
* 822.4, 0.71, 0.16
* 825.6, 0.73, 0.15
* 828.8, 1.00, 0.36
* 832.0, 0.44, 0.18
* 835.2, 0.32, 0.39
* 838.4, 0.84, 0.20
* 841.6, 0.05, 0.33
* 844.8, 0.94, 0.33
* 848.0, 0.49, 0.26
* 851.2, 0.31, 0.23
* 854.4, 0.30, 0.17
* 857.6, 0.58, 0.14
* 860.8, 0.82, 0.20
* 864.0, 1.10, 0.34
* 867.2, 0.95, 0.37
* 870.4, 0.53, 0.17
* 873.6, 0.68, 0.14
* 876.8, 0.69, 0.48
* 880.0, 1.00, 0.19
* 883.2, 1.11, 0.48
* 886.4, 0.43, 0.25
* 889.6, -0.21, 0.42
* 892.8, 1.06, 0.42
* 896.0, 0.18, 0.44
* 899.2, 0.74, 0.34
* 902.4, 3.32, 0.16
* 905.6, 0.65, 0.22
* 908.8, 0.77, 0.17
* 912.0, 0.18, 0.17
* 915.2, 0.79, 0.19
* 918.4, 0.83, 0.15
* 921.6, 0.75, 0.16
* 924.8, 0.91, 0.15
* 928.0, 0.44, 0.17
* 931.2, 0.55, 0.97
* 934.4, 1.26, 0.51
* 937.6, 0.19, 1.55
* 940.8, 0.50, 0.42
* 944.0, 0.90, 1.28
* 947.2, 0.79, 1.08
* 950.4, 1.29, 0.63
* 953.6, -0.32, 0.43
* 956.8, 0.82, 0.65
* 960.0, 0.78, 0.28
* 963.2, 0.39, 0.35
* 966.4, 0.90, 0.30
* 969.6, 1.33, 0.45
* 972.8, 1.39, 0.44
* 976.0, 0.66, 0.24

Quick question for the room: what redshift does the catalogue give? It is 1.42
